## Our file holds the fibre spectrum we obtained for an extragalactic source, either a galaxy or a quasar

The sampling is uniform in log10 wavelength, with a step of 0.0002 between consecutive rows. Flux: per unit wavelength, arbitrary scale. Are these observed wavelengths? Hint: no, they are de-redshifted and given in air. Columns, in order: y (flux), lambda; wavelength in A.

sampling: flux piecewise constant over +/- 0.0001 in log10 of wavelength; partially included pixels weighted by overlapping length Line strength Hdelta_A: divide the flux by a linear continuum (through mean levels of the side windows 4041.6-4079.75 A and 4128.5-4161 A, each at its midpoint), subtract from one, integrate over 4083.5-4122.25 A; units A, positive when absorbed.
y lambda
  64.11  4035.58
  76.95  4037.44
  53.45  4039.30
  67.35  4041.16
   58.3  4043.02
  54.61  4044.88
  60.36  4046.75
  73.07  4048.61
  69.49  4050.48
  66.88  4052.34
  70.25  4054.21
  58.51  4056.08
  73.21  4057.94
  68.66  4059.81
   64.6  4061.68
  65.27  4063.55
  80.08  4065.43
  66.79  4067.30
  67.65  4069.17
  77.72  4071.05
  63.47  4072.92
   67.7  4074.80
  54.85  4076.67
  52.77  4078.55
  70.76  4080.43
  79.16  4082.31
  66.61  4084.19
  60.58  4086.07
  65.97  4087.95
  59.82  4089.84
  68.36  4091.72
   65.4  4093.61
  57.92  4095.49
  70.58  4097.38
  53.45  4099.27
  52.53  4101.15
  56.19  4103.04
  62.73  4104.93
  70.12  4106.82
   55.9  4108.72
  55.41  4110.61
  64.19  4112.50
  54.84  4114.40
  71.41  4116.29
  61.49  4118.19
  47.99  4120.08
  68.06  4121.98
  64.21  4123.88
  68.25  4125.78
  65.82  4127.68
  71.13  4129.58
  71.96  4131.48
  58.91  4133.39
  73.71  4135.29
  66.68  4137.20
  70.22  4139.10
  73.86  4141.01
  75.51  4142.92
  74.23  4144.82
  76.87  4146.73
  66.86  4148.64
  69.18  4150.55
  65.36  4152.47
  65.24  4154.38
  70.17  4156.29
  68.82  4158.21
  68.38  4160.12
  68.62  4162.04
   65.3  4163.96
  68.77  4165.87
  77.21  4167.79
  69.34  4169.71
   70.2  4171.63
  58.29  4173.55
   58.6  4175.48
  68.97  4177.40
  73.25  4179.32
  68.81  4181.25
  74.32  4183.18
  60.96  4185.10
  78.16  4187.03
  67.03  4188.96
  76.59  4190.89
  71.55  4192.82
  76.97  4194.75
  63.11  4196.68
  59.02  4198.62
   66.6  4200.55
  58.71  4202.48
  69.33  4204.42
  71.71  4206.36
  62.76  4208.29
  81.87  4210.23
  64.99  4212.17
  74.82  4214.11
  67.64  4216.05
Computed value 3.73 A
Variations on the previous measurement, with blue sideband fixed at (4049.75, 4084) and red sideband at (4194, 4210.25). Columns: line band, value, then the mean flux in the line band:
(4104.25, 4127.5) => 1.8 A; 62.2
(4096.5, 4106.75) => 1.1 A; 60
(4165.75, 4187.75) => -0.6 A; 68.8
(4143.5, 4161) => -0.6 A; 69.6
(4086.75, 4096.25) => 0.6 A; 63.5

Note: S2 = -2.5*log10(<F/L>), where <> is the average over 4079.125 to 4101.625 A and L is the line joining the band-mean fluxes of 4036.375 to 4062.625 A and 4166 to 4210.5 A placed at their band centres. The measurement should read 0.03 mag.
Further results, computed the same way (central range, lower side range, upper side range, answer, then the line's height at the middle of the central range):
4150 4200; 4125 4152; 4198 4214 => 0.003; 68.7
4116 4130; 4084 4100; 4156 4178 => 0.013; 65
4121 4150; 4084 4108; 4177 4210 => -0.078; 64.9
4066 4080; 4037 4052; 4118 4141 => -0.007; 64.7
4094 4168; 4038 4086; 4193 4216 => 0.023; 67.1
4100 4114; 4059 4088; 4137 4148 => 0.181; 70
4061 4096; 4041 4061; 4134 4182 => 0.004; 66.4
